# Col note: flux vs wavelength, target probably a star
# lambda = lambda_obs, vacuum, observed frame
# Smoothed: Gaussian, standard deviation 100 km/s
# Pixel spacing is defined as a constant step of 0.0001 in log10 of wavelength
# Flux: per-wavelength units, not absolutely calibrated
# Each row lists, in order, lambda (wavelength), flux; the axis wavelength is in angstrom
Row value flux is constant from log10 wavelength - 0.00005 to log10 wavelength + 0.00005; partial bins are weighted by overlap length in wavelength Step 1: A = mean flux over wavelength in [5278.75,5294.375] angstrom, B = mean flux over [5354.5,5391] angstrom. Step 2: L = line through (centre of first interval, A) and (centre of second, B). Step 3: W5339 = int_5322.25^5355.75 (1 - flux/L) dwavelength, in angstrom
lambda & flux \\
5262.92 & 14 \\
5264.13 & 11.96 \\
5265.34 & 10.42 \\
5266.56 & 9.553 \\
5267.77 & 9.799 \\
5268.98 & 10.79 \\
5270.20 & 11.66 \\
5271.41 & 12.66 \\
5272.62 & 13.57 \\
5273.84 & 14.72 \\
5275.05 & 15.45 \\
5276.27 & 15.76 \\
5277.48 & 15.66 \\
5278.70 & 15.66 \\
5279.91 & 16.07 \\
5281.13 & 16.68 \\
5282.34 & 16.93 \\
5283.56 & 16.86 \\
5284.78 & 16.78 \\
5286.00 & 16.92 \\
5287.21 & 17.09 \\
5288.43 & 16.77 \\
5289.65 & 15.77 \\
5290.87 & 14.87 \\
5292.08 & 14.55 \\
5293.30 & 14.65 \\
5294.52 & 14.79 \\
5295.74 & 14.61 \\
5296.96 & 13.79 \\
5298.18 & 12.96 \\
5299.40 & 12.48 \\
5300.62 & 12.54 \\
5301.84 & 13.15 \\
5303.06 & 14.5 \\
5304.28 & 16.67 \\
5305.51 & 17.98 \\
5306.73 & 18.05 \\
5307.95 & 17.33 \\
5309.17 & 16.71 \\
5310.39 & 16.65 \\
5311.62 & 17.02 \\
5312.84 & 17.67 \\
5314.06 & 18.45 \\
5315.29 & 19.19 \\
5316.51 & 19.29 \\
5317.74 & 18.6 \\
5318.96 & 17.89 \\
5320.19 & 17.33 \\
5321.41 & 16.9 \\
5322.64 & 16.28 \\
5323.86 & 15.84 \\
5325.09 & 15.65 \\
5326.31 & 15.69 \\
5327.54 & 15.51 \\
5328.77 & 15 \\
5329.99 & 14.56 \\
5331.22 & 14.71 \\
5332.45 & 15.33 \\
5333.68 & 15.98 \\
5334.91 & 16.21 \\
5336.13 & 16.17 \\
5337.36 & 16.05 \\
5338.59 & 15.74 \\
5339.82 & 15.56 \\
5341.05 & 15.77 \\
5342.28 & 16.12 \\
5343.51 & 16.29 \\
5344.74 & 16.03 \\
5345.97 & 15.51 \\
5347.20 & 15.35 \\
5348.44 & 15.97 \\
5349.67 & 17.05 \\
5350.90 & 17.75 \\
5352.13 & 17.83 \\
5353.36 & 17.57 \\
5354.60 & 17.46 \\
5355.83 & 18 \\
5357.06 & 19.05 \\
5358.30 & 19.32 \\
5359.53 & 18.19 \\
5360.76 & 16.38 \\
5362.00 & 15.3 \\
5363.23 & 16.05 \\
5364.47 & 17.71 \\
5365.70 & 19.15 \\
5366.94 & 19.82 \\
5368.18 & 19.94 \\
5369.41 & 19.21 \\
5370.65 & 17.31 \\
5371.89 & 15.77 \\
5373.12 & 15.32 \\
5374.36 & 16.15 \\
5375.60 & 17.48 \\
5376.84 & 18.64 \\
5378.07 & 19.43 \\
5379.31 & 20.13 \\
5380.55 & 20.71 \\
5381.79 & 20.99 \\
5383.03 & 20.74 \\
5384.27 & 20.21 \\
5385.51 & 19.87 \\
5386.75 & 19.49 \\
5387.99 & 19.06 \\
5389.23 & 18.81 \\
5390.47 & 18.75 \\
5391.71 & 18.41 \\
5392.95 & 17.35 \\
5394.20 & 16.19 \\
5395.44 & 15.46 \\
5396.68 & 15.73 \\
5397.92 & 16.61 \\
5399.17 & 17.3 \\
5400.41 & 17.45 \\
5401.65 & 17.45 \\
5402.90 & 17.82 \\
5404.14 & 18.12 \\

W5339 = 2.9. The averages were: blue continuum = 16.1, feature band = 16.1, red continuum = 18.5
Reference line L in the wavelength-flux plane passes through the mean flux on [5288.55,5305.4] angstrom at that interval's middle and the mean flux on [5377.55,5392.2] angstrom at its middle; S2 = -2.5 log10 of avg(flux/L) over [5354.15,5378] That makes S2 0.050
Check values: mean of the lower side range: 14.4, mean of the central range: 17.7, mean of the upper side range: 19.7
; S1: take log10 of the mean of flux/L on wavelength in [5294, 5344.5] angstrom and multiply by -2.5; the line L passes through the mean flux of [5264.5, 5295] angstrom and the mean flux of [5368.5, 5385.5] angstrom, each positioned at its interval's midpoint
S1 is 0.01 mag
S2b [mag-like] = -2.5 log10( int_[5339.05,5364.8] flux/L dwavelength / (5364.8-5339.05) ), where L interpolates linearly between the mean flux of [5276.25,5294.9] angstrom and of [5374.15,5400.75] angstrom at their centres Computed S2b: 0.05 mag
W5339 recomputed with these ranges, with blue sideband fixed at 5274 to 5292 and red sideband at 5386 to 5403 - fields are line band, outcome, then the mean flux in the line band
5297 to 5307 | 1.1 angstrom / 14.6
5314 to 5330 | -0.2 angstrom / 16.9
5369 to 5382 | -0.6 angstrom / 18.2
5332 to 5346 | 0.8 angstrom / 15.9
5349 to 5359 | -0.5 angstrom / 18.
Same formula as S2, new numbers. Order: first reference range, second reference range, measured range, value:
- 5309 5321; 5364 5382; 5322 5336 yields 0.16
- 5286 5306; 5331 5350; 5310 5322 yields -0.17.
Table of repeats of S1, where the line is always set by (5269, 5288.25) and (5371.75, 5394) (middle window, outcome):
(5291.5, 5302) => 0.16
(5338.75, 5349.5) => 0.11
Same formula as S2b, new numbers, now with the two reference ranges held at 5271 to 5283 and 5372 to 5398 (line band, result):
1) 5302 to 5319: -0.074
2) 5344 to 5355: 0.043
